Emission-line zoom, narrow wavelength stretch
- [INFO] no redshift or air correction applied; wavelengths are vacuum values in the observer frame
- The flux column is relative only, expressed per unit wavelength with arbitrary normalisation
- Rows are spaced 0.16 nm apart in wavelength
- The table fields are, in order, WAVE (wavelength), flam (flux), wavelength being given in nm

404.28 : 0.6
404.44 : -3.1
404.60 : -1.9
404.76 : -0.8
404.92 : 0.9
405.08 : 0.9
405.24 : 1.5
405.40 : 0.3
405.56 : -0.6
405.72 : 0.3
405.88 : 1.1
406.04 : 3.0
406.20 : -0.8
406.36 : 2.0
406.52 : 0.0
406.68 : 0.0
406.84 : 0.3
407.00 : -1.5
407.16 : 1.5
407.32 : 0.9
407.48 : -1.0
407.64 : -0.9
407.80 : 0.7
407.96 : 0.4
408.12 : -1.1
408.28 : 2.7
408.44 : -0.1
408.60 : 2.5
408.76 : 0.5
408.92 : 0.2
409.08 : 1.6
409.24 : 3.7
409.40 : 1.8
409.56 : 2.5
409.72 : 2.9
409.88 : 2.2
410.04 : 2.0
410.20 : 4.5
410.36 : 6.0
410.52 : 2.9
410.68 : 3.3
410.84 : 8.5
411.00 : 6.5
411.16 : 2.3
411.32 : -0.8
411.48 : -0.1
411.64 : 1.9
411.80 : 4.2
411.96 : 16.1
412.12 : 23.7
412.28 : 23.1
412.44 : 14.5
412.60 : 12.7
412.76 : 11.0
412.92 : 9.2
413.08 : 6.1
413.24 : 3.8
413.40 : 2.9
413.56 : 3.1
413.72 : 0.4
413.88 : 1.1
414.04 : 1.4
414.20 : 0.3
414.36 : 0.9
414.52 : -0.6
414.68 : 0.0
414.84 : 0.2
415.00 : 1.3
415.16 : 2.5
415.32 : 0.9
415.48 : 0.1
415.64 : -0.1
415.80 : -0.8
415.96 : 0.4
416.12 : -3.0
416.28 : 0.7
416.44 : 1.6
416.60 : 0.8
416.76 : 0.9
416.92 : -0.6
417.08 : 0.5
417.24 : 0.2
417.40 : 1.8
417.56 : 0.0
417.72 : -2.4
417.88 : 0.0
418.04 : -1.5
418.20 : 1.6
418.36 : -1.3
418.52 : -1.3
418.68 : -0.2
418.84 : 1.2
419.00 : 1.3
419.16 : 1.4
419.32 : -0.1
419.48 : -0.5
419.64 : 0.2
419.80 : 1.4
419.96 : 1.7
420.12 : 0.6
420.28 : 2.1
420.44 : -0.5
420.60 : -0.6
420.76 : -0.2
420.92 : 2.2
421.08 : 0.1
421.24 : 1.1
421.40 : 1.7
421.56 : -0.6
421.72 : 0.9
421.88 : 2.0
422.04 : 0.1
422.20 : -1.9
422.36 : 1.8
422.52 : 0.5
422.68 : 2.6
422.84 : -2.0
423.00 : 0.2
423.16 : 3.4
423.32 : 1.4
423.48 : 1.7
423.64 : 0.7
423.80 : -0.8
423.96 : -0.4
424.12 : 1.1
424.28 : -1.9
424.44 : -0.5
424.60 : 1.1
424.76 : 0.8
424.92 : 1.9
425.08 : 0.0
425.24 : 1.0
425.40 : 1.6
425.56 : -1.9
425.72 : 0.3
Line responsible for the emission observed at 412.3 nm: Ly-alpha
